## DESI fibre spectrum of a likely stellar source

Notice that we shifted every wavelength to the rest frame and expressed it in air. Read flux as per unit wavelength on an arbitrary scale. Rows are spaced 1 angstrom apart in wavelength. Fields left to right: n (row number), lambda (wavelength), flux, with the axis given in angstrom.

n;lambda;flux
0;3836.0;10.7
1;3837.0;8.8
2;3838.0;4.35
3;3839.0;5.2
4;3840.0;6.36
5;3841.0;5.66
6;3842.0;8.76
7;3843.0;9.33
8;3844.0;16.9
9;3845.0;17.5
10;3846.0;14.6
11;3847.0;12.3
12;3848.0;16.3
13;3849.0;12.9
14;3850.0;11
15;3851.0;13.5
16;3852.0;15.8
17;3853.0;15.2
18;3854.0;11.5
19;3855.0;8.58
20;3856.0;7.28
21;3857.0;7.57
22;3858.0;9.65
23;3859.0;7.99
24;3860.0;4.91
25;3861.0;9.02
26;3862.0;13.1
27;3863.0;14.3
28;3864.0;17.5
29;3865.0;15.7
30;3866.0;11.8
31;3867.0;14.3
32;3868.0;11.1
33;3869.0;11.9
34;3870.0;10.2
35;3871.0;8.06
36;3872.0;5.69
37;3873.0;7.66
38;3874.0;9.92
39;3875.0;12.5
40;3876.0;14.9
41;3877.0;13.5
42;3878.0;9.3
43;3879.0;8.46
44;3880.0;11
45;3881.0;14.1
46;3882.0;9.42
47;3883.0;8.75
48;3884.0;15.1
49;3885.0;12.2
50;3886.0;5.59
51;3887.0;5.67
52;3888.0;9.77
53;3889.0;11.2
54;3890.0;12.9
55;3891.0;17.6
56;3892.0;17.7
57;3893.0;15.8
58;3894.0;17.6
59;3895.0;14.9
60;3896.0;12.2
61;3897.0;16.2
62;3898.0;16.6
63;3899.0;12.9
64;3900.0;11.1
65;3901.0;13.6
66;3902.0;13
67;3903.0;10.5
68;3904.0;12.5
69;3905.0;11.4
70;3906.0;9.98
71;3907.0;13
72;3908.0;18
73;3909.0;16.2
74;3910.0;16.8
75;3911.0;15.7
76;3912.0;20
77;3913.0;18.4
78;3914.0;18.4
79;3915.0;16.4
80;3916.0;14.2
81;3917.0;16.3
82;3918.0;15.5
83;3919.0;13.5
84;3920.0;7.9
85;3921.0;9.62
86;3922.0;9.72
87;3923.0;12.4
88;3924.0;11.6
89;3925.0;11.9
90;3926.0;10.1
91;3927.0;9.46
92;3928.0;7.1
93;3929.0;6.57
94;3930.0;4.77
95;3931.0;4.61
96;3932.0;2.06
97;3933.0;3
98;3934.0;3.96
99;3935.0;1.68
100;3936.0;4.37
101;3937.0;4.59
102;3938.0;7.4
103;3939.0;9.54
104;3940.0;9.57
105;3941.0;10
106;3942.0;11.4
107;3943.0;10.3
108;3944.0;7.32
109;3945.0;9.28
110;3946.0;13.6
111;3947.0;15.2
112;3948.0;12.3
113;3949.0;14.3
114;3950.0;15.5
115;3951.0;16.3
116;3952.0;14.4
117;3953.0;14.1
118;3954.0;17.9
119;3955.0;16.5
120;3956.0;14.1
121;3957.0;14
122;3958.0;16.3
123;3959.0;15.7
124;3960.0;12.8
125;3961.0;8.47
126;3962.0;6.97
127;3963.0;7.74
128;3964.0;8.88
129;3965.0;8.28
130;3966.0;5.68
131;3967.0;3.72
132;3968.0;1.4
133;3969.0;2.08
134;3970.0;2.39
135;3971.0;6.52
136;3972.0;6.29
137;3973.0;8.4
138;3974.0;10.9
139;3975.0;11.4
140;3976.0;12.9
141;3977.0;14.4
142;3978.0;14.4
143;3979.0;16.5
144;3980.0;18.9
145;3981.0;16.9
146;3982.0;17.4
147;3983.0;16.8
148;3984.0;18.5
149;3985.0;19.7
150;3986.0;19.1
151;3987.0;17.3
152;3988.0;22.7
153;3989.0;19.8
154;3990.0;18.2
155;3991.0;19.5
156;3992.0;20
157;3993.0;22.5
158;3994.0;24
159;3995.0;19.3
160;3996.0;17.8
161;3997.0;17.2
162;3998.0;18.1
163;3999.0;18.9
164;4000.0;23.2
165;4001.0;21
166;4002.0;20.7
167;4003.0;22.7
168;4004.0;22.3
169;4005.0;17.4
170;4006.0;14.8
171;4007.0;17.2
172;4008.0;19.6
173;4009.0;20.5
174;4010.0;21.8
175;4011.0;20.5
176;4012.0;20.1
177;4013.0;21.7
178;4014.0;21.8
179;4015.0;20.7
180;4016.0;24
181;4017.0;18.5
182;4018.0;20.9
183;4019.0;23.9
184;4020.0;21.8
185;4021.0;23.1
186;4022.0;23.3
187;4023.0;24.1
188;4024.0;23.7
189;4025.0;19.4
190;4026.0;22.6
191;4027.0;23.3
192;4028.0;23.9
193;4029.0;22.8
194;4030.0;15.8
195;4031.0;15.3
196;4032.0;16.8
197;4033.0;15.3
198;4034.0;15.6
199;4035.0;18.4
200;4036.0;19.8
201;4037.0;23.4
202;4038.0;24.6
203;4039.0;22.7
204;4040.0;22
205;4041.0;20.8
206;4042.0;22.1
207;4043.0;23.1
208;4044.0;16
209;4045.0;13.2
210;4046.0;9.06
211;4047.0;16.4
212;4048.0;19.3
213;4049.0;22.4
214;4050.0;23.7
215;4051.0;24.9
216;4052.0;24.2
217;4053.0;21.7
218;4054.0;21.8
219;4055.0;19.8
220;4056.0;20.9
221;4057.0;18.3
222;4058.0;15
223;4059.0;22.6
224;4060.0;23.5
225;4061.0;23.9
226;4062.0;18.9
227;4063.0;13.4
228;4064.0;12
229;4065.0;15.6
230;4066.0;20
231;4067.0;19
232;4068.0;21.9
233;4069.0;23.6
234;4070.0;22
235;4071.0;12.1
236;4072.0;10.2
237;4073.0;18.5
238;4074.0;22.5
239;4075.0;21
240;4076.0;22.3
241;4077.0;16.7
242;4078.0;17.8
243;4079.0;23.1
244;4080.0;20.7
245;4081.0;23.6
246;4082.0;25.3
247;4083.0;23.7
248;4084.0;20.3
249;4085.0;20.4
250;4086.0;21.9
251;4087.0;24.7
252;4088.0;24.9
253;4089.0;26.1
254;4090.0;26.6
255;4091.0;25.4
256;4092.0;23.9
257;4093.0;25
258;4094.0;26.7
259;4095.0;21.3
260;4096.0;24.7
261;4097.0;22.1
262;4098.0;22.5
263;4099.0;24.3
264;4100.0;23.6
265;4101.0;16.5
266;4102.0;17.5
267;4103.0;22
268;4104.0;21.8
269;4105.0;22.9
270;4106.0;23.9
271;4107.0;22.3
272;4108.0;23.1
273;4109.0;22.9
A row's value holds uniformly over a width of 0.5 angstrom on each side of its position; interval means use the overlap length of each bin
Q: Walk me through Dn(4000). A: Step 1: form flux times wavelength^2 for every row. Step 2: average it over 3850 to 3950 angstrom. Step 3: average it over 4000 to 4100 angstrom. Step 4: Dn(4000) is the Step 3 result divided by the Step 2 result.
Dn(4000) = 2.0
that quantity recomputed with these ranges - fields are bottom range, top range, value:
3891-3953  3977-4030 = 1.78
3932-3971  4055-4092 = 2.27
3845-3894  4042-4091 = 1.92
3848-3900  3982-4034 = 1.83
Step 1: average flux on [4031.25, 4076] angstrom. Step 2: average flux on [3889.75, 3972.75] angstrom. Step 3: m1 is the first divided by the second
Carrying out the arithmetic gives 1.71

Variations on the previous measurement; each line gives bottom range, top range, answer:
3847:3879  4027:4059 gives 1.74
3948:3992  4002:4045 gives 1.56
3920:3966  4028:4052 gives 1.94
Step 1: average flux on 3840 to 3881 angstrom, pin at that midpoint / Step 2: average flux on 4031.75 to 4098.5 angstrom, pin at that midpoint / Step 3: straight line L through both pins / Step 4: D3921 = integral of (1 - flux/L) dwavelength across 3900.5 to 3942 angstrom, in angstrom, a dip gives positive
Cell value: 9.2 angstrom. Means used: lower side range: 11.4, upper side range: 20.6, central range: 10.9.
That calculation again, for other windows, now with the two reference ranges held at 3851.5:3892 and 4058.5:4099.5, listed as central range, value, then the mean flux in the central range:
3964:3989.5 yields 6.24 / 12.4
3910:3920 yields -2.16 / 16.1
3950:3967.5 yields 3.81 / 12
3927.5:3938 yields 7.21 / 4.42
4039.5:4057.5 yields -0.13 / 20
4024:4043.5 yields -1.42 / 20.5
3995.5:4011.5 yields -1.82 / 19.6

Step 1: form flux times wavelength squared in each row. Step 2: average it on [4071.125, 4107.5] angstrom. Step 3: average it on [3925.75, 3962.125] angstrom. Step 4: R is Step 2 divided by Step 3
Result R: 2.3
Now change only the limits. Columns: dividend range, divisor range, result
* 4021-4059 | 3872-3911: 1.73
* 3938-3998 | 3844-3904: 1.17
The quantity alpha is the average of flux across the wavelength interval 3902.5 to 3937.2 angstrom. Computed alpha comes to 11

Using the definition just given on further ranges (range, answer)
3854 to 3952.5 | 11.4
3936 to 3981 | 10.9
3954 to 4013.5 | 15.5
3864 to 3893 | 11.5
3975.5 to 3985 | 16.5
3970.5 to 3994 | 16.2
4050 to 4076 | 19.6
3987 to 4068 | 20.1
